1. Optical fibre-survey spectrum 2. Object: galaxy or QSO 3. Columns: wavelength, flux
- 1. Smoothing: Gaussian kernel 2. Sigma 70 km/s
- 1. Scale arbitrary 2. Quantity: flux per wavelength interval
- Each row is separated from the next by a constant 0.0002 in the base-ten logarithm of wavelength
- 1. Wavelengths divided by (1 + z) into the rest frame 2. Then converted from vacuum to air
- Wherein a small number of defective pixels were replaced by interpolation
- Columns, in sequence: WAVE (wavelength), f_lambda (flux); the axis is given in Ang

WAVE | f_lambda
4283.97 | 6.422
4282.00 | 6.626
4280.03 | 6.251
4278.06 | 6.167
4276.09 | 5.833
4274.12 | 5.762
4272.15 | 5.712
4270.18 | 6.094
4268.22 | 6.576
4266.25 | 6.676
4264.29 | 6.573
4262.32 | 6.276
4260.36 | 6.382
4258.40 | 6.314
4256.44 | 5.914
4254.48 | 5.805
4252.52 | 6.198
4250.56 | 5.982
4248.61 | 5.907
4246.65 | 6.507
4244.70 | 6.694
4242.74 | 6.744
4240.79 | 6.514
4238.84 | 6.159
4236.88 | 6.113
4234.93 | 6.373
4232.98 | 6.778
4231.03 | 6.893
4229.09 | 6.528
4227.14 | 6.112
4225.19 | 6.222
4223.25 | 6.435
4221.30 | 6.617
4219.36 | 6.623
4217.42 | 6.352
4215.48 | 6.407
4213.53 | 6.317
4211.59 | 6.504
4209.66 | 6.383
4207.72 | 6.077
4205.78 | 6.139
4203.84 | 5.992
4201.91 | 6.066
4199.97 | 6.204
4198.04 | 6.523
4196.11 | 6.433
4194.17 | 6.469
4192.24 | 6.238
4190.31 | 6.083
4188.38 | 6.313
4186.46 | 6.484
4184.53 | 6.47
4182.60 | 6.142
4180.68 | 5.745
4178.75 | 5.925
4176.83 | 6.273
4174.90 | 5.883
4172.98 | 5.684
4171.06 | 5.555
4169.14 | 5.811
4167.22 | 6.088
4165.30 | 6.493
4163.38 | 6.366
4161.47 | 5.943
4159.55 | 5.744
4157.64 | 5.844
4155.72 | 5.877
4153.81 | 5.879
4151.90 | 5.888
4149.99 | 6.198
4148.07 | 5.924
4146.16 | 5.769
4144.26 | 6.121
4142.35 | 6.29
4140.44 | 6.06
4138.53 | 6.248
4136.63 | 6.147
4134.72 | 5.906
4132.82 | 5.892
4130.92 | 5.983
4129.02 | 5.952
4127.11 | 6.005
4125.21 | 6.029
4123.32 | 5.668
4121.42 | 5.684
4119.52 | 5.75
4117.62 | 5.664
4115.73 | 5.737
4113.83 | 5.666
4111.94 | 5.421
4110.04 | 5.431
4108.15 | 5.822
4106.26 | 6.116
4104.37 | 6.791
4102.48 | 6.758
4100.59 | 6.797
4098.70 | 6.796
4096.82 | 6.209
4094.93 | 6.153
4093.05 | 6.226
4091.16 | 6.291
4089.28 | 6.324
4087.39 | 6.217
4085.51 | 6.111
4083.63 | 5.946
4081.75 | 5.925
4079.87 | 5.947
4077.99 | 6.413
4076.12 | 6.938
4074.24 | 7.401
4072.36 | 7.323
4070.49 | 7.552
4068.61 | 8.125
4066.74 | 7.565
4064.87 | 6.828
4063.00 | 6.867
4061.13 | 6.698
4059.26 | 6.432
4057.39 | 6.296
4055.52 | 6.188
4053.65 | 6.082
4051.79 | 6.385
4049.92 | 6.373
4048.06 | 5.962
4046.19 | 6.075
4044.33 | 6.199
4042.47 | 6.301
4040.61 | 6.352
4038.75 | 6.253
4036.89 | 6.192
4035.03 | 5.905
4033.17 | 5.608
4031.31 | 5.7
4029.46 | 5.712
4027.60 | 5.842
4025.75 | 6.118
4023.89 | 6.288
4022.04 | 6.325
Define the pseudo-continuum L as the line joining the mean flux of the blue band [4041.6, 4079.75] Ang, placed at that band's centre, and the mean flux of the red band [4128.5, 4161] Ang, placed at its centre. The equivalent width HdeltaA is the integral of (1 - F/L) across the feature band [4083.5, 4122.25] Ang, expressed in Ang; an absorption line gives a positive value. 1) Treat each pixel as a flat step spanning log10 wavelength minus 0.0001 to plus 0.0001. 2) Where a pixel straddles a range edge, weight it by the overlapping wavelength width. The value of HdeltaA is 1.5 Ang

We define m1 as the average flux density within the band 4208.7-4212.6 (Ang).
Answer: 6.46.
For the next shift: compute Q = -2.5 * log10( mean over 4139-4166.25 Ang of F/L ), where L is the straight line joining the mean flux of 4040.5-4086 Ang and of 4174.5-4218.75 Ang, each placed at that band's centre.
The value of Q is 0.06 mag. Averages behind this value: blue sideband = 6.58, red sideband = 6.24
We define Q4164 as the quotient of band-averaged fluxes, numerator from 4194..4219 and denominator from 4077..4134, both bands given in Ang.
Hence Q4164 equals 1.0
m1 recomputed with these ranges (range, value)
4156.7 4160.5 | 5.8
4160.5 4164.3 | 6.16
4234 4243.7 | 6.38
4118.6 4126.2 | 5.79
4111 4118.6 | 5.62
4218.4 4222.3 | 6.62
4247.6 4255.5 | 5.97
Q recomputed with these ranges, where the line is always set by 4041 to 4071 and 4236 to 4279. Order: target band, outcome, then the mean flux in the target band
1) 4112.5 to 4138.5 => 0.107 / 5.86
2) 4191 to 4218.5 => 0.005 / 6.29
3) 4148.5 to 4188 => 0.065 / 6.02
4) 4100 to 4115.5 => 0.076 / 6.07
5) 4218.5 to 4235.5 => -0.040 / 6.51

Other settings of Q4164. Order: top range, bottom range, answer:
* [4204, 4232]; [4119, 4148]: 1.07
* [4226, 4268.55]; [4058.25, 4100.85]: 0.96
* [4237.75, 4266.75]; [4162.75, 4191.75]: 1.04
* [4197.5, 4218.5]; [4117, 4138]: 1.06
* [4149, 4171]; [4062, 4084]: 0.87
